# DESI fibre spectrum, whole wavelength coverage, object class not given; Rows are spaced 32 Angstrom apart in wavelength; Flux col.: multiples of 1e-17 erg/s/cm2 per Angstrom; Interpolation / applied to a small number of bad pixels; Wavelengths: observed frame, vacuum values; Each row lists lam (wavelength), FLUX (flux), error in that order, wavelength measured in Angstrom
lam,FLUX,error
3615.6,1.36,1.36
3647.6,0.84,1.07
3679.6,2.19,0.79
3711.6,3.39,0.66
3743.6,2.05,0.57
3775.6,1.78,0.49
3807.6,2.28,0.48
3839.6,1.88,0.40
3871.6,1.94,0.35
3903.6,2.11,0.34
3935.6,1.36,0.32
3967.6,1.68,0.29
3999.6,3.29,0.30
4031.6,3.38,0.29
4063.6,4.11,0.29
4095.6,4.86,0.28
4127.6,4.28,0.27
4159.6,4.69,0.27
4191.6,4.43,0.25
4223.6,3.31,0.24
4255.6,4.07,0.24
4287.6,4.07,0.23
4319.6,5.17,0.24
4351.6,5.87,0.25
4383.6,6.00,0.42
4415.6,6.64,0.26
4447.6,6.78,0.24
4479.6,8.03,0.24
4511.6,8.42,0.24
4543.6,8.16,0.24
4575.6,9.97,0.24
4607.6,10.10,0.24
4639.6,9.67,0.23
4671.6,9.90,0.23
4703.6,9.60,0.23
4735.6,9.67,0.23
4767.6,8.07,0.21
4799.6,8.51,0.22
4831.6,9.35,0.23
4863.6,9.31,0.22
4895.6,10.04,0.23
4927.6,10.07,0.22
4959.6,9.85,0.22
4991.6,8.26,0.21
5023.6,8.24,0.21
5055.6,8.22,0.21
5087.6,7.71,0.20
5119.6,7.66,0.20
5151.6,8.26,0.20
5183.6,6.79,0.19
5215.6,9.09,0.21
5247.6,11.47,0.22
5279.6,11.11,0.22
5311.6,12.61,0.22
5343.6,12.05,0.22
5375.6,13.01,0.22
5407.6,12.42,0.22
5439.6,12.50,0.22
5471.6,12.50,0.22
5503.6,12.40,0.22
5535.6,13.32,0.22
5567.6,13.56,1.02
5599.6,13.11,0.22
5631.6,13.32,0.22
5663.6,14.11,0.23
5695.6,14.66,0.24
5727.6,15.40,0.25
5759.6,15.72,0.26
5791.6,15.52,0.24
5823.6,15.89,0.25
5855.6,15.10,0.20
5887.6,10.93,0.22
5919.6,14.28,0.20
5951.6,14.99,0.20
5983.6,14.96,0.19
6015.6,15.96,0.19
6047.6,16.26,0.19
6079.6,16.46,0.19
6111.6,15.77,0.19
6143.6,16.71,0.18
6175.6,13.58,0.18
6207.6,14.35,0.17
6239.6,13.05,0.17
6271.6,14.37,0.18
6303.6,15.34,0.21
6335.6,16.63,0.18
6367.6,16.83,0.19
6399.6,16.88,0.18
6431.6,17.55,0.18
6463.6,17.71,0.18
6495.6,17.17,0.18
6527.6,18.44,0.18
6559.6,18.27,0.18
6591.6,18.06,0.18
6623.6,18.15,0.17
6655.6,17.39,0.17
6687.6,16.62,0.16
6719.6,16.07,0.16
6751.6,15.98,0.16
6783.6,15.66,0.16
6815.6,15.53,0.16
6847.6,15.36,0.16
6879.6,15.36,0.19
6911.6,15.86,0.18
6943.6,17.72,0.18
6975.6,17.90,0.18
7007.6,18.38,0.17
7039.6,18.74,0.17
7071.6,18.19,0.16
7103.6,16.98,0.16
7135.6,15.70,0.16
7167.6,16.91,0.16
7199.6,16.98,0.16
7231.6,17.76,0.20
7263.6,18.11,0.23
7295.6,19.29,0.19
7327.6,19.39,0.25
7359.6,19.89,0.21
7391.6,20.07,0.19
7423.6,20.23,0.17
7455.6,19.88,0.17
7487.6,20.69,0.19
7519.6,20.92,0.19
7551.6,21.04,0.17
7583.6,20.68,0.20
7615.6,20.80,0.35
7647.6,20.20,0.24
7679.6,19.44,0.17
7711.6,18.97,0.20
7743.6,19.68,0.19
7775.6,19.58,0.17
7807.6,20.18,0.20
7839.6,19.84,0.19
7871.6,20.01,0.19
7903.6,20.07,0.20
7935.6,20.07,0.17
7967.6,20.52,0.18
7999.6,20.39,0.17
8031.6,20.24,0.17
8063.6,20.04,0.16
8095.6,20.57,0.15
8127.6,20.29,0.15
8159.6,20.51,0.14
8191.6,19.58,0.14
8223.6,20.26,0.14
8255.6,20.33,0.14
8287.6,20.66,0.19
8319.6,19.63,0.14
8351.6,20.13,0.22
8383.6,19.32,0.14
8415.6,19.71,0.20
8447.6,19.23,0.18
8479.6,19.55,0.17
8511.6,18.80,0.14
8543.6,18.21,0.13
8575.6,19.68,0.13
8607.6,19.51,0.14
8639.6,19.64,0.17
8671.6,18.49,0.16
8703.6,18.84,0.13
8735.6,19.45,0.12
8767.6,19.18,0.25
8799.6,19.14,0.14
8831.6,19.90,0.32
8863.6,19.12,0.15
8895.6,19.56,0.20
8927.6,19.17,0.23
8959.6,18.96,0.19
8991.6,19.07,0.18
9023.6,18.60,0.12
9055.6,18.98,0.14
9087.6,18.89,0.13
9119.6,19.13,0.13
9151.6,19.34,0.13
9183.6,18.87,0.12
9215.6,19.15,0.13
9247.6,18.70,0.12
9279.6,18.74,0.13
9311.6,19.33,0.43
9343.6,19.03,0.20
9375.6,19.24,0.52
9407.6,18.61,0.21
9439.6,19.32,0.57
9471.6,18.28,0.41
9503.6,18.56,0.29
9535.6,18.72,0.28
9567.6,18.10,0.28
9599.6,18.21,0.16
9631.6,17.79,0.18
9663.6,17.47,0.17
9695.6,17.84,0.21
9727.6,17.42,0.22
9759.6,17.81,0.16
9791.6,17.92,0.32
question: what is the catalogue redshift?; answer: 0.000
